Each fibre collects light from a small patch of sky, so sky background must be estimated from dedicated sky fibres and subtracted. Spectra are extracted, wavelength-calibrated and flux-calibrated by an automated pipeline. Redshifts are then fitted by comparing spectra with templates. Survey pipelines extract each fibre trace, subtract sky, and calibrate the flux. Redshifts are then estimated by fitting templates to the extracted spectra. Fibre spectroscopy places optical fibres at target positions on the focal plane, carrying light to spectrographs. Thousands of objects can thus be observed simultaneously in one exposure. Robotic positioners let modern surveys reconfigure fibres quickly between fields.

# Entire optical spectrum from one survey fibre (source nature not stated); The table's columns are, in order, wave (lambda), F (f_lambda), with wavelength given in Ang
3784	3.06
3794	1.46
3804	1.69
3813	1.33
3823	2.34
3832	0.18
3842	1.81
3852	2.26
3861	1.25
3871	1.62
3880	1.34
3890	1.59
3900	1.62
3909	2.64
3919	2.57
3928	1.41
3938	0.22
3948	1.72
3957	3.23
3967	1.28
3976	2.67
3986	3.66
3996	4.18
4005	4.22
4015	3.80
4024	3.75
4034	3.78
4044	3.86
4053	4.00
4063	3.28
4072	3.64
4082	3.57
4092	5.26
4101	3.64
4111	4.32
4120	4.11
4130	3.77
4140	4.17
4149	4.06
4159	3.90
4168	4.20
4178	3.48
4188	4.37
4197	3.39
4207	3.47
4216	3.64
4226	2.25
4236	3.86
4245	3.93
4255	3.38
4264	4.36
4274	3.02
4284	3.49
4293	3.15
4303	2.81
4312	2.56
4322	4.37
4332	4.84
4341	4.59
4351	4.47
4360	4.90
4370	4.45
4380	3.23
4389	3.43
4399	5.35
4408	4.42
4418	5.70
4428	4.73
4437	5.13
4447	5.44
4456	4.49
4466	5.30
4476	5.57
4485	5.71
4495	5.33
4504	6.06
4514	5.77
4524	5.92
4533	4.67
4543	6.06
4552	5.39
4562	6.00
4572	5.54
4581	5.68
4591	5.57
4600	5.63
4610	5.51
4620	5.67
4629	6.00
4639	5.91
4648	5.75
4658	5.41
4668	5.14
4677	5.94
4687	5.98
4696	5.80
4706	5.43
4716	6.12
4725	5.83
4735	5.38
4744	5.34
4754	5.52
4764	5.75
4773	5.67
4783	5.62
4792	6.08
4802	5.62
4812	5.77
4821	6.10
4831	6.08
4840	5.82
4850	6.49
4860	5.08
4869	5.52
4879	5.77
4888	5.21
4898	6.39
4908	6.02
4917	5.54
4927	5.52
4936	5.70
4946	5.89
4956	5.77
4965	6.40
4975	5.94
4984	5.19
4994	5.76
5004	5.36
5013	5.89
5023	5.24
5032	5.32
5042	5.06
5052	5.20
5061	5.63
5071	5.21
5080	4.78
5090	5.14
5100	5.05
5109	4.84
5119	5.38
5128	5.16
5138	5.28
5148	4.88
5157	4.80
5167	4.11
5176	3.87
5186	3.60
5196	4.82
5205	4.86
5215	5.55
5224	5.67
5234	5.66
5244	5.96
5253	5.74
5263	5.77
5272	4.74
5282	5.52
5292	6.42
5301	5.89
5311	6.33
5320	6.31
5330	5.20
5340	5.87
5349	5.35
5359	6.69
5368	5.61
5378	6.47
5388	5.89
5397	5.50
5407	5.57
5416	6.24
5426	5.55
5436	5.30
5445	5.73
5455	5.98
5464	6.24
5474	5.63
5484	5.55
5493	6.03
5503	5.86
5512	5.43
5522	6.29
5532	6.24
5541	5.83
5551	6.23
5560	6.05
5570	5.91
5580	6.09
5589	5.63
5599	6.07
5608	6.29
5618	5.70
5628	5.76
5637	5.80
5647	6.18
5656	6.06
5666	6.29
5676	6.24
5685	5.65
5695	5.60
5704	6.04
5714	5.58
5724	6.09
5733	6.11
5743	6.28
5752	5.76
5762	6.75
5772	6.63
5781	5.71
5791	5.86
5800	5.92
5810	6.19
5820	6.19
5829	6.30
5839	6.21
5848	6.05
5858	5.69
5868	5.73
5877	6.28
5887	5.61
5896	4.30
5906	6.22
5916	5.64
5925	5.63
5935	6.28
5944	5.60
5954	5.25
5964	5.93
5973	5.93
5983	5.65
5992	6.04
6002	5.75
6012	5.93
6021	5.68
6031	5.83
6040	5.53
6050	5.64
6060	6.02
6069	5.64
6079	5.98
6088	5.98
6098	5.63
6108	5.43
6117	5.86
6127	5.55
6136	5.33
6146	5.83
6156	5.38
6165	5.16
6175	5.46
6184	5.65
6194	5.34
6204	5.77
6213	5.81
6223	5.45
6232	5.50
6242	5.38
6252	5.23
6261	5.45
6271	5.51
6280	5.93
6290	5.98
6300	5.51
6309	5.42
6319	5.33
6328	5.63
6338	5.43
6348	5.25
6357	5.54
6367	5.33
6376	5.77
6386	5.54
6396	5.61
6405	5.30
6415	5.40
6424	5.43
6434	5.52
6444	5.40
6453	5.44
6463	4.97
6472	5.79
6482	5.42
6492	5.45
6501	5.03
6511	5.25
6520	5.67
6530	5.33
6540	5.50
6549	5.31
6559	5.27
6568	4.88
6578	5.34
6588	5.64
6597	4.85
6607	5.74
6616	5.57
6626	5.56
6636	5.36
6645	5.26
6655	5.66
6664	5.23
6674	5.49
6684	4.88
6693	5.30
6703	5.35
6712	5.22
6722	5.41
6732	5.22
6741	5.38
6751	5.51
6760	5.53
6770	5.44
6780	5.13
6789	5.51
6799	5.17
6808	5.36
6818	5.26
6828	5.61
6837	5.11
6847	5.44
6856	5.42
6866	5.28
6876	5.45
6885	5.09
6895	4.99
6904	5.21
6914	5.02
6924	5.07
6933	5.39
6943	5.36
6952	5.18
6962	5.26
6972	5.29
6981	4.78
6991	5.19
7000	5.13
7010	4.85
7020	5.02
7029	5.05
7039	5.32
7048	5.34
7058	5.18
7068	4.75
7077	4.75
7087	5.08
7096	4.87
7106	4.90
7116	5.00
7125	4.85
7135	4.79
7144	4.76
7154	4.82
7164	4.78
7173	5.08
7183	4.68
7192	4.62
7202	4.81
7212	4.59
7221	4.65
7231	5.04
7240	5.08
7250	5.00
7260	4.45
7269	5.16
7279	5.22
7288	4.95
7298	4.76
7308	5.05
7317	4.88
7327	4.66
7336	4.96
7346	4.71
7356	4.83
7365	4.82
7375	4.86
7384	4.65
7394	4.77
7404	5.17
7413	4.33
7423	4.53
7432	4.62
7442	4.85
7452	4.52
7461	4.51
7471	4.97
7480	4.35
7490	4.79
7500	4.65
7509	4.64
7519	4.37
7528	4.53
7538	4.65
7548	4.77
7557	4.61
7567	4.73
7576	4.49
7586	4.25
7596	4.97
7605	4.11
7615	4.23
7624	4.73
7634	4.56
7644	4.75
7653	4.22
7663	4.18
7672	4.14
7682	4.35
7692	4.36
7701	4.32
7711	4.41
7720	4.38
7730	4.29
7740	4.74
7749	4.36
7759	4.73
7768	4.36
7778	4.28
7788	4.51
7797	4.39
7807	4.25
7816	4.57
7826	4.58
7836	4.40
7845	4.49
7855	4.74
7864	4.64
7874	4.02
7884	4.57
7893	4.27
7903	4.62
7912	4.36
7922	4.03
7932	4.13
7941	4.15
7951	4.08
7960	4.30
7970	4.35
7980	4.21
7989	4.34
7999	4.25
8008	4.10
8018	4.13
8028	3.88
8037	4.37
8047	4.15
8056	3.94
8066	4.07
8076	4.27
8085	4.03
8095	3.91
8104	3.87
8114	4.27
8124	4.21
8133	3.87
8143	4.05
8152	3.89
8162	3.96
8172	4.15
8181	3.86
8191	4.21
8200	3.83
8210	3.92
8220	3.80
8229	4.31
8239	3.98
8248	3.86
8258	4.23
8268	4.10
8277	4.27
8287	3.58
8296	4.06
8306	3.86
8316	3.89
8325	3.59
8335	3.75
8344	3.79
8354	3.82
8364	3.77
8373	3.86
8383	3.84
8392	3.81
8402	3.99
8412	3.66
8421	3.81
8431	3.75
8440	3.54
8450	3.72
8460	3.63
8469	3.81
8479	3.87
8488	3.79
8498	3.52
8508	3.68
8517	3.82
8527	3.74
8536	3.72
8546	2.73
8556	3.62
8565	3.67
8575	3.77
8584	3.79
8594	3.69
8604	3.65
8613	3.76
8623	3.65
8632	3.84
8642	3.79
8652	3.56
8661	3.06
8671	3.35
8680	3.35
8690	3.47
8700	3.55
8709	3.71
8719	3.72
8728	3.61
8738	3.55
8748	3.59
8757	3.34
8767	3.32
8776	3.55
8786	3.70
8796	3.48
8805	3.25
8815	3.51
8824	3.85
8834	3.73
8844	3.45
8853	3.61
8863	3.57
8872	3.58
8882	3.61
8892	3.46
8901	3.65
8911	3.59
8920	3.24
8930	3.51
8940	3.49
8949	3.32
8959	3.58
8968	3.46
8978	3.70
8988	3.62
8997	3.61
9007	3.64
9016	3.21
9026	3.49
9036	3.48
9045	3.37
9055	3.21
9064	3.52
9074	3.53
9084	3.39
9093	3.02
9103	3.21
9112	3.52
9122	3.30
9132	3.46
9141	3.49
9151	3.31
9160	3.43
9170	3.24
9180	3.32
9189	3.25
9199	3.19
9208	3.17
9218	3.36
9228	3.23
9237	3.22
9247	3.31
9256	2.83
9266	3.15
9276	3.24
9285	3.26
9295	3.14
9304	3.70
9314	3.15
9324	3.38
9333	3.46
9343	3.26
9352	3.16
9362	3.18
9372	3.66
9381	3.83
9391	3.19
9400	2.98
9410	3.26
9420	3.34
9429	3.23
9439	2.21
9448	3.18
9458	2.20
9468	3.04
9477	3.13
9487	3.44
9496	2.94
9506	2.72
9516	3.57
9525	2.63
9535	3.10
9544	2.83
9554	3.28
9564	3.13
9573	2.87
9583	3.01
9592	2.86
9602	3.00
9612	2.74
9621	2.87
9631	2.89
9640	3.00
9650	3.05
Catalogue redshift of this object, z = 0.000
